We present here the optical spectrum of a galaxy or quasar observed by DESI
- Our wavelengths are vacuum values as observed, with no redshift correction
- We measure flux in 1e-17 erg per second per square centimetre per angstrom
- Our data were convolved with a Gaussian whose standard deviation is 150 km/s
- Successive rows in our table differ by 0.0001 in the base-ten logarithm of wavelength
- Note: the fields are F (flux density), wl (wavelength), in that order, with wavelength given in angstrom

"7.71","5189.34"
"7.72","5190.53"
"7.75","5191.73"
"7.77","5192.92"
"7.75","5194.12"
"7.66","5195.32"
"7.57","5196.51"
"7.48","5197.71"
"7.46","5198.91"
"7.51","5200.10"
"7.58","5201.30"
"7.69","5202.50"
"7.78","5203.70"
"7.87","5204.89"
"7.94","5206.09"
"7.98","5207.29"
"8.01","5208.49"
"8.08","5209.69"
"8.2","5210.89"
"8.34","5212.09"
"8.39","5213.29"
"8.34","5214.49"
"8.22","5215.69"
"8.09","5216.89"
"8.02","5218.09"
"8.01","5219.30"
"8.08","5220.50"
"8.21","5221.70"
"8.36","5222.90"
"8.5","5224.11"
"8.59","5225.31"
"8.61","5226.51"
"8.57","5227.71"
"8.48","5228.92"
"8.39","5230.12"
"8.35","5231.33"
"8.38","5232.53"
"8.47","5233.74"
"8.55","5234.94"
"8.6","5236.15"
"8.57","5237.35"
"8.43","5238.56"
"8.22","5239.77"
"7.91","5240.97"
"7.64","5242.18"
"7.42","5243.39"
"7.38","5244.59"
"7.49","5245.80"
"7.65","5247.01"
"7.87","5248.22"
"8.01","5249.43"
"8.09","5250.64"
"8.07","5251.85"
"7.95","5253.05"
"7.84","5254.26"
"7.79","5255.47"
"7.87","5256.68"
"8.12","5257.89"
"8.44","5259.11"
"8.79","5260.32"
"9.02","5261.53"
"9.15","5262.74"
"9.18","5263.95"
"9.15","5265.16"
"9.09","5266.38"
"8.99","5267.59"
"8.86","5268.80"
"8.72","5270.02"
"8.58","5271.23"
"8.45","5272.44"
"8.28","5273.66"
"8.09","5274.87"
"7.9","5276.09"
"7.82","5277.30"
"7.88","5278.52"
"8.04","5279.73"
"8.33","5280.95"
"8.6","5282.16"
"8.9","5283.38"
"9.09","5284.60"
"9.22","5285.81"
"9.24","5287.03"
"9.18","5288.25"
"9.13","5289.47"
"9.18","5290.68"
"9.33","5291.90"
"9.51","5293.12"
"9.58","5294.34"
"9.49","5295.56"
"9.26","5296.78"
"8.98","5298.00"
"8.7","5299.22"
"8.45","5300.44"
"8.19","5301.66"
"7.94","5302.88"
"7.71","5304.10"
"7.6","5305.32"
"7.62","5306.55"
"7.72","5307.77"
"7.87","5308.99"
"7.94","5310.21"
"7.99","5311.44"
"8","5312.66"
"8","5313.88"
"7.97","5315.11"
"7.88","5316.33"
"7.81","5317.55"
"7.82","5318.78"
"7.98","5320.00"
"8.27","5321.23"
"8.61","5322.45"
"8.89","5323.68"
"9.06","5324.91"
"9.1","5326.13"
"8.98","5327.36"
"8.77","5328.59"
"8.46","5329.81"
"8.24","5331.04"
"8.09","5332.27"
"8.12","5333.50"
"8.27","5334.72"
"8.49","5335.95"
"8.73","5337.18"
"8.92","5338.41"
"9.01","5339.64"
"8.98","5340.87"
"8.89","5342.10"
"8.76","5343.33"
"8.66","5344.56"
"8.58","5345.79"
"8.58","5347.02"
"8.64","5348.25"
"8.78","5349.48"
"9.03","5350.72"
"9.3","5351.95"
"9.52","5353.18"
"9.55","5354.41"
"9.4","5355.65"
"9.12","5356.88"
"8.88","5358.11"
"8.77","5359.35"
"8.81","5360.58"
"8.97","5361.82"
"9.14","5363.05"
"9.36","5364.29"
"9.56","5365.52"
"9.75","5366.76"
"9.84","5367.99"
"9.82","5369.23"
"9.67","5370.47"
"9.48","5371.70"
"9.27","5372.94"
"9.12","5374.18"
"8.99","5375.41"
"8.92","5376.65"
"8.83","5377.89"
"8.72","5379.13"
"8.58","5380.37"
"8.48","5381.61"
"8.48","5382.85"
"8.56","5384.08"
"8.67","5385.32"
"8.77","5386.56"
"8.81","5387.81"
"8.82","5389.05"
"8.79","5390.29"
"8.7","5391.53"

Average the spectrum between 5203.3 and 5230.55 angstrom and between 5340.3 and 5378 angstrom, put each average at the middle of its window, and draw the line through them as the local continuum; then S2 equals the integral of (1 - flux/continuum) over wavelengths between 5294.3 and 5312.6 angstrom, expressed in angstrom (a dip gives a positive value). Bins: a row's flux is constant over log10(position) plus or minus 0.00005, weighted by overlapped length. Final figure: 1.0 angstrom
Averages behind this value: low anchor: 8.22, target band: 8.29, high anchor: 9.13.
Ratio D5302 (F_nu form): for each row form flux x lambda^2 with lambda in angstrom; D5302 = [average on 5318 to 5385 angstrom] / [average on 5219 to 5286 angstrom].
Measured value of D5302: 1.11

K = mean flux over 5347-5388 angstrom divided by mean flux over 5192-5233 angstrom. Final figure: 1.12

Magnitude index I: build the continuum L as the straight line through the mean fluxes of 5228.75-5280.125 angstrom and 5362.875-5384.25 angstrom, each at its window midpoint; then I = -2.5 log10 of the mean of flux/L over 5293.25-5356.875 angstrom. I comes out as 0.03 mag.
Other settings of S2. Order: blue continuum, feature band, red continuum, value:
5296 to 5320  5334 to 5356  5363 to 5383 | -0.4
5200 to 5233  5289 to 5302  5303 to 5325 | -1.7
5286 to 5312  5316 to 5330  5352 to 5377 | 0.6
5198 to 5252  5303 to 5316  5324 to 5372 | 1.3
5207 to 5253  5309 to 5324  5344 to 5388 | 1.1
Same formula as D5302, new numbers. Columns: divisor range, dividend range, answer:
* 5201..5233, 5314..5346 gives 1.08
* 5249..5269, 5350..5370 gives 1.14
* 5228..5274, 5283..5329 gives 1.05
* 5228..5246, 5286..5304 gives 1.12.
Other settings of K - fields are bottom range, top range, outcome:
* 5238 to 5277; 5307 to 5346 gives 1.02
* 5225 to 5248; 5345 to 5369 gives 1.12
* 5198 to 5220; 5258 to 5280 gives 1.08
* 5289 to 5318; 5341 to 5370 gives 1.08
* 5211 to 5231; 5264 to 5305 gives 1.05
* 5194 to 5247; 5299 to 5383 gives 1.07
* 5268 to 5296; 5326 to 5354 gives 1.00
